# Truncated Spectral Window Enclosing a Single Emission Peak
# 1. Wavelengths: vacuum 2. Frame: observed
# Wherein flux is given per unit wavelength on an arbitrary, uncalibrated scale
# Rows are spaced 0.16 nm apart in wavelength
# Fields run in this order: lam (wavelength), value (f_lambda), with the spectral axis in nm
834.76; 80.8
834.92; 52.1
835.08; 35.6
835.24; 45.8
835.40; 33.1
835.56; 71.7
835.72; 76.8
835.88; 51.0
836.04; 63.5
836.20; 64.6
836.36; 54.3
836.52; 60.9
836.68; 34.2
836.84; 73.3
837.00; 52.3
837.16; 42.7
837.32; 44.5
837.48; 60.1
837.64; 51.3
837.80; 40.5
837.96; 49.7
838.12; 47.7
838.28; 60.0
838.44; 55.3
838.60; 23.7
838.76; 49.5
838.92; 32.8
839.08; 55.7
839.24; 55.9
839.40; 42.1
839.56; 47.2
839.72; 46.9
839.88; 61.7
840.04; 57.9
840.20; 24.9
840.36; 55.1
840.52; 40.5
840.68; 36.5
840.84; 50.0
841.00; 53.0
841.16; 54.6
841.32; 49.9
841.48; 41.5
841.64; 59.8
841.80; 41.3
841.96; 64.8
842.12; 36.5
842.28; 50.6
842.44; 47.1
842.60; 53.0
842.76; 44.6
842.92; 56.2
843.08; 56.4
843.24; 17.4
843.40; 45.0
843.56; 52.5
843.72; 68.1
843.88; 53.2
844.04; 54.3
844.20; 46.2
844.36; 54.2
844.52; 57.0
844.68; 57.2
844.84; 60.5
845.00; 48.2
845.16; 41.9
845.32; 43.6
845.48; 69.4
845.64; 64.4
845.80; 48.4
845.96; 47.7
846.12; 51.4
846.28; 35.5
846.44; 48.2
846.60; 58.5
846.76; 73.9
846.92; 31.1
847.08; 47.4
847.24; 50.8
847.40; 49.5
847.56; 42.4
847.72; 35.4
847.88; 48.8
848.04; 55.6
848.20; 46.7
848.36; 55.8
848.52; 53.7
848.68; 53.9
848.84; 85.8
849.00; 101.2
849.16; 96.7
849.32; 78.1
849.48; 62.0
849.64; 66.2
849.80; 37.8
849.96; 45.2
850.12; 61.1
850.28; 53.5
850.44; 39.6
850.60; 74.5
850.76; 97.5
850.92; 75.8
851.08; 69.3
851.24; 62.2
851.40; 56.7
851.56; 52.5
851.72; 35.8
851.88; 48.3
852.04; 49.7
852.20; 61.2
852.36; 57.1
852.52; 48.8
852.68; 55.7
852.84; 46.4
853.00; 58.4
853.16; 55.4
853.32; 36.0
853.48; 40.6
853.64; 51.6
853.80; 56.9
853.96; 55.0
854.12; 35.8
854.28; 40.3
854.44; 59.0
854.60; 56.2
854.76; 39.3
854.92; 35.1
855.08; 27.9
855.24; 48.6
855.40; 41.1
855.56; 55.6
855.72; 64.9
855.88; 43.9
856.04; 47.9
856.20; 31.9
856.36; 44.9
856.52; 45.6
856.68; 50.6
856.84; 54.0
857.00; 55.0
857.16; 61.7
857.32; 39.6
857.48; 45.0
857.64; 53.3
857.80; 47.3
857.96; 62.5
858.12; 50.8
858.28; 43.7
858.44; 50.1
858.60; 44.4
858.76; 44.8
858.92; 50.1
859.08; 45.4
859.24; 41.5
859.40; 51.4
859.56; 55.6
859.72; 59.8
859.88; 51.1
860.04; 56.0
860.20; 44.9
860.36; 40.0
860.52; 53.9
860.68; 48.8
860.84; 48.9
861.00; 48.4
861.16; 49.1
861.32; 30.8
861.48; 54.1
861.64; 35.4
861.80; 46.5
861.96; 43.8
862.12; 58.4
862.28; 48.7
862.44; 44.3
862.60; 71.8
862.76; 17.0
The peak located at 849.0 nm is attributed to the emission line [S II]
